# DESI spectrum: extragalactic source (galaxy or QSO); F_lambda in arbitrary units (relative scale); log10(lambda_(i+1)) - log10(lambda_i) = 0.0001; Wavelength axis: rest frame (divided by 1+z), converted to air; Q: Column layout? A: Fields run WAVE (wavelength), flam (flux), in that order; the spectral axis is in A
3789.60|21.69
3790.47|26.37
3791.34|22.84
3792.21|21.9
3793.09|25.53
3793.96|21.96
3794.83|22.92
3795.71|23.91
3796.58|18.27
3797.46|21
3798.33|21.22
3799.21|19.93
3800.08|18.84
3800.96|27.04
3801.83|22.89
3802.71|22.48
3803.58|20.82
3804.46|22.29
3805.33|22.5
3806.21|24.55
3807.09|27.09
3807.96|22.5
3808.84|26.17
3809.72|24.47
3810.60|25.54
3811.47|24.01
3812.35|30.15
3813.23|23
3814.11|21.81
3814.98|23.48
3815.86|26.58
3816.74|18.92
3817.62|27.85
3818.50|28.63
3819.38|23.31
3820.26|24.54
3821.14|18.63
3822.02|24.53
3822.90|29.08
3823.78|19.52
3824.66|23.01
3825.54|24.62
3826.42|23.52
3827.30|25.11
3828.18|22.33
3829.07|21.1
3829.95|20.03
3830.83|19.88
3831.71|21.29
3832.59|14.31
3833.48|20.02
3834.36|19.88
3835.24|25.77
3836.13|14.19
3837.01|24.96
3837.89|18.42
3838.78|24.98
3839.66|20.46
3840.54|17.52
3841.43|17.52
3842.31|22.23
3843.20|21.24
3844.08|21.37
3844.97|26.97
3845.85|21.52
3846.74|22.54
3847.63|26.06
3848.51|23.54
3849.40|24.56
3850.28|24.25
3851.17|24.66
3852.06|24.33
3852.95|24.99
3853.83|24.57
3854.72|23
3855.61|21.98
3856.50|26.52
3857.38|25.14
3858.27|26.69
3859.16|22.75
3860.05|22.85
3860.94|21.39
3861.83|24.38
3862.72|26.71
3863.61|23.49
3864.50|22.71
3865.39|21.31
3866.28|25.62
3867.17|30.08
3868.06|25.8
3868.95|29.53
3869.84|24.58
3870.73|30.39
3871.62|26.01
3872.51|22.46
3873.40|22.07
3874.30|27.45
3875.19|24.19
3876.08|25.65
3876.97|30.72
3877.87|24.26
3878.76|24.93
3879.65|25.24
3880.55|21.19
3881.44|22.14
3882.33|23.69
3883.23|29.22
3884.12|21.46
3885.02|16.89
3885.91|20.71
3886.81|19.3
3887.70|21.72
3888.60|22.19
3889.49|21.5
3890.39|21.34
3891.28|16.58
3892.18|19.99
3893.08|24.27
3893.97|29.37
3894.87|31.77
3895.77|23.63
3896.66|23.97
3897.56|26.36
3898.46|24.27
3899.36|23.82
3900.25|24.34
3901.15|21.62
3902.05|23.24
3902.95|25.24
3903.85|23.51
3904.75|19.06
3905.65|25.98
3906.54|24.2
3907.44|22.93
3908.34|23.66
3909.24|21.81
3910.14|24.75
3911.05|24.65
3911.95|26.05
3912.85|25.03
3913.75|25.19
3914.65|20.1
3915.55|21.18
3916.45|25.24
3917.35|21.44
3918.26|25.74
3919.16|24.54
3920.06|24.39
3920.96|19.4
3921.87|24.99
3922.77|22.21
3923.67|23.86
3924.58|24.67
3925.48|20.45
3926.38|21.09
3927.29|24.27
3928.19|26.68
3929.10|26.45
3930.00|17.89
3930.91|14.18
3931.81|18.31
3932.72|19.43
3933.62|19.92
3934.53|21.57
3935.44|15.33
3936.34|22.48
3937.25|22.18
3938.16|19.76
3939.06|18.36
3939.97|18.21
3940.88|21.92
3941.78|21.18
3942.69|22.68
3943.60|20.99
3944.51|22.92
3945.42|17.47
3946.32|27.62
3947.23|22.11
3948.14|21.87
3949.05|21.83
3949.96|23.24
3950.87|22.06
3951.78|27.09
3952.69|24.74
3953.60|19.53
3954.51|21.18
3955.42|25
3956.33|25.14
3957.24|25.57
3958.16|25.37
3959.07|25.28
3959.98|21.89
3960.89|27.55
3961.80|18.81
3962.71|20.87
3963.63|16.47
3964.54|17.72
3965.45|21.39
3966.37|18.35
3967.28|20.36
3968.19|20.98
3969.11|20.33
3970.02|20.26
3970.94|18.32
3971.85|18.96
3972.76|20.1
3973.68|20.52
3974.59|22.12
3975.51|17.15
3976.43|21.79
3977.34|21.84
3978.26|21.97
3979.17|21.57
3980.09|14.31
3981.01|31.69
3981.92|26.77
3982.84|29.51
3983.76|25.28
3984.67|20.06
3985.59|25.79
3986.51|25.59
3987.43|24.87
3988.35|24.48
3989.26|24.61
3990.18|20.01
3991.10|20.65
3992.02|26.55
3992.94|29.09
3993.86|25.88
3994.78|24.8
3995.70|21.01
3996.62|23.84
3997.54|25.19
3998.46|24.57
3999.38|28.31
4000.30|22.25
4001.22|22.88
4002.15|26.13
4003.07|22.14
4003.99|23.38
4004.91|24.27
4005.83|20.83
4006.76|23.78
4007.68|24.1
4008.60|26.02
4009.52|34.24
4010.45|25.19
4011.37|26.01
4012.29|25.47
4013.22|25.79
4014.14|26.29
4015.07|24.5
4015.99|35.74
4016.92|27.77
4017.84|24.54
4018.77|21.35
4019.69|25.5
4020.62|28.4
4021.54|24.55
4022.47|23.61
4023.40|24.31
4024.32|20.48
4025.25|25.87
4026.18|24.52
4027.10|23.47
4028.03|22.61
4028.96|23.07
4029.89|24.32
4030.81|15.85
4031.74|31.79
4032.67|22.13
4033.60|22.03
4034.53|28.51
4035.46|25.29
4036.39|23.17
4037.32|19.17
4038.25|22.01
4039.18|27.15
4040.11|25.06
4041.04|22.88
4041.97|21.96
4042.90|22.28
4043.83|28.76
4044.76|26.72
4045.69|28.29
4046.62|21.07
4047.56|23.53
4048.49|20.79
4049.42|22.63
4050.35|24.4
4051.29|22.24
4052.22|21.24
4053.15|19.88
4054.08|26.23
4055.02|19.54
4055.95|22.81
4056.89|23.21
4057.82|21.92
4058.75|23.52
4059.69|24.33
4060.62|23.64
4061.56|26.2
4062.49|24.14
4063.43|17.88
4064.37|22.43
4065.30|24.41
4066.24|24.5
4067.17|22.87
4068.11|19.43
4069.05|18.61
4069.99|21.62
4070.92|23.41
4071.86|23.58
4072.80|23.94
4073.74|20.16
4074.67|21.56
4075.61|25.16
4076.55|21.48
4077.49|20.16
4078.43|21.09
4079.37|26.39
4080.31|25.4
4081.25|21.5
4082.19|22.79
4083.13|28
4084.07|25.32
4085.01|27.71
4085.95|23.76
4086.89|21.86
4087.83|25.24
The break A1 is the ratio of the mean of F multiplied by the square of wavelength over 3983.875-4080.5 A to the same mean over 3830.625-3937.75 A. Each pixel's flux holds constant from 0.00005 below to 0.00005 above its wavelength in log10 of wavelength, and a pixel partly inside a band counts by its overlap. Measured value 1.1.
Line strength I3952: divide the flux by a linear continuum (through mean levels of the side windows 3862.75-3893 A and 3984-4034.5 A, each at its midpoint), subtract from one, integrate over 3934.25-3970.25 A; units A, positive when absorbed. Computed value 3.85 A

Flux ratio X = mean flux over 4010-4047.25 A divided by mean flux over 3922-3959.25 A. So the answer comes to 1.1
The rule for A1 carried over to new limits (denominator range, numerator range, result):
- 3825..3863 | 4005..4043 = 1.20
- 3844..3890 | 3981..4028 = 1.11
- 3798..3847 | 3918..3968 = 1.03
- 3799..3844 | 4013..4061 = 1.19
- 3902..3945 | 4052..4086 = 1.11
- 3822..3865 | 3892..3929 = 1.09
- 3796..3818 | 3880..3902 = 1.03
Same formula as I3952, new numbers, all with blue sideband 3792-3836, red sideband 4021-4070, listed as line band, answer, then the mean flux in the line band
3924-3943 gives 1.9 A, 20.8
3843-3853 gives -0.4 A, 23.8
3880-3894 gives 0.8 A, 21.8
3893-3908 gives -1.0 A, 24.6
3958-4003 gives 0.9 A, 22.7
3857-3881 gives -2.2 A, 25.1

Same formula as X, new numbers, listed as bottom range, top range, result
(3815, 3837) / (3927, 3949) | 0.94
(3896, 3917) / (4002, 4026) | 1.07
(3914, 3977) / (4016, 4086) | 1.09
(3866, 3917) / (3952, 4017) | 0.98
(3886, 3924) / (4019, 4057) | 1.01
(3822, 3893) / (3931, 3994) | 0.95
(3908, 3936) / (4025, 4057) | 1.05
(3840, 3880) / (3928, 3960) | 0.90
